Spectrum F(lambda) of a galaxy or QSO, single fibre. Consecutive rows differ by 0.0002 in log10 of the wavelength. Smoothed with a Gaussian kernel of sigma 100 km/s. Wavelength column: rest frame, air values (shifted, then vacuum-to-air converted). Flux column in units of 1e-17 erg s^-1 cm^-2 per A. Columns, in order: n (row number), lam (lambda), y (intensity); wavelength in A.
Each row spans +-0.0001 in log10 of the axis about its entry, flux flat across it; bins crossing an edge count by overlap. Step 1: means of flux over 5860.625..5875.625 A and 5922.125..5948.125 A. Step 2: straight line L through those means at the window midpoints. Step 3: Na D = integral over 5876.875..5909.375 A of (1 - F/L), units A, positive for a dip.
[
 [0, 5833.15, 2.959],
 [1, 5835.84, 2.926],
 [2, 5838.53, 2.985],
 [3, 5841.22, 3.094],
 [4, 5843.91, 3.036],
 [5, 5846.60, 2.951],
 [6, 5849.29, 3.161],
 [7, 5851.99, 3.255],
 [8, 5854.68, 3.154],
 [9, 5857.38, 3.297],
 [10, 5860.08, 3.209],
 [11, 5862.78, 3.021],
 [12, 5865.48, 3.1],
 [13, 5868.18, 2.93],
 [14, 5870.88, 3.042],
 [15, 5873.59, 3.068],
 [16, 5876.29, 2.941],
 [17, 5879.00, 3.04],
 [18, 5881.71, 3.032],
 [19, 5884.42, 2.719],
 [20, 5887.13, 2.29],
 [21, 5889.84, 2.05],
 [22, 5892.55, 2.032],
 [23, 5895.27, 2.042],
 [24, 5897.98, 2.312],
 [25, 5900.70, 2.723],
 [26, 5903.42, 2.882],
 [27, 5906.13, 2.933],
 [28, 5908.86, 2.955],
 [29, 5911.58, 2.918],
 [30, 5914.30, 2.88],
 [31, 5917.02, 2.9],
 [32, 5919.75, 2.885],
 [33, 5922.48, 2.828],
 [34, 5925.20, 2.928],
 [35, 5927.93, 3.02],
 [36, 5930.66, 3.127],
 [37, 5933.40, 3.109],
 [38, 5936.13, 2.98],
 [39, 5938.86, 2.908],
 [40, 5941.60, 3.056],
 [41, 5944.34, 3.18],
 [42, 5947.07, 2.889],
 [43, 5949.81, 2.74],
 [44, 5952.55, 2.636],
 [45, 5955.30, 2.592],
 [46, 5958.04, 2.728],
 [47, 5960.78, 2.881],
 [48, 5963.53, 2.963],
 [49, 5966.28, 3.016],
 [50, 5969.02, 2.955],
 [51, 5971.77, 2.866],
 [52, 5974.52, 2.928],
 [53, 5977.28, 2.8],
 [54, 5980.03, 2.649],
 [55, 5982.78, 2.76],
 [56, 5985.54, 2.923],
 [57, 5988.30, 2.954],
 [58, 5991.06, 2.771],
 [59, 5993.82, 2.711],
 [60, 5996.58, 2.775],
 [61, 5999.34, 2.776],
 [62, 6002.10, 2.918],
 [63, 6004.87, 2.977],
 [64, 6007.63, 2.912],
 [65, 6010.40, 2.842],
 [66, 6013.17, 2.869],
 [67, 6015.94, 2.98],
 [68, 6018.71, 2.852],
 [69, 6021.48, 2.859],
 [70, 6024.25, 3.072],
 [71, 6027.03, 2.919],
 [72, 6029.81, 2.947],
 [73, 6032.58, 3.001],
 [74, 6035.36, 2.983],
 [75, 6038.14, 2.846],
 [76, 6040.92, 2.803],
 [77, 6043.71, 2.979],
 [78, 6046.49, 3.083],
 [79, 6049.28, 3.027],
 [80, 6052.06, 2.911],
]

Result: 4.78 A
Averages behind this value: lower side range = 3.04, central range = 2.58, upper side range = 3.01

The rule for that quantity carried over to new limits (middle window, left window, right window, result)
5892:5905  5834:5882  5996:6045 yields 2.6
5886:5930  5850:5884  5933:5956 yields 4.6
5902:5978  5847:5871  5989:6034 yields 2.3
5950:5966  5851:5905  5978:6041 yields 0.4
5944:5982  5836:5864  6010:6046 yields 2.0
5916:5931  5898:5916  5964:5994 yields -0.5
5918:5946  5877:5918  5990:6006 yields -3.0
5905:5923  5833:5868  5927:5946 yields 0.9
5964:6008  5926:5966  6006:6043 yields 0.9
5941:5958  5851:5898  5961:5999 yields 0.1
